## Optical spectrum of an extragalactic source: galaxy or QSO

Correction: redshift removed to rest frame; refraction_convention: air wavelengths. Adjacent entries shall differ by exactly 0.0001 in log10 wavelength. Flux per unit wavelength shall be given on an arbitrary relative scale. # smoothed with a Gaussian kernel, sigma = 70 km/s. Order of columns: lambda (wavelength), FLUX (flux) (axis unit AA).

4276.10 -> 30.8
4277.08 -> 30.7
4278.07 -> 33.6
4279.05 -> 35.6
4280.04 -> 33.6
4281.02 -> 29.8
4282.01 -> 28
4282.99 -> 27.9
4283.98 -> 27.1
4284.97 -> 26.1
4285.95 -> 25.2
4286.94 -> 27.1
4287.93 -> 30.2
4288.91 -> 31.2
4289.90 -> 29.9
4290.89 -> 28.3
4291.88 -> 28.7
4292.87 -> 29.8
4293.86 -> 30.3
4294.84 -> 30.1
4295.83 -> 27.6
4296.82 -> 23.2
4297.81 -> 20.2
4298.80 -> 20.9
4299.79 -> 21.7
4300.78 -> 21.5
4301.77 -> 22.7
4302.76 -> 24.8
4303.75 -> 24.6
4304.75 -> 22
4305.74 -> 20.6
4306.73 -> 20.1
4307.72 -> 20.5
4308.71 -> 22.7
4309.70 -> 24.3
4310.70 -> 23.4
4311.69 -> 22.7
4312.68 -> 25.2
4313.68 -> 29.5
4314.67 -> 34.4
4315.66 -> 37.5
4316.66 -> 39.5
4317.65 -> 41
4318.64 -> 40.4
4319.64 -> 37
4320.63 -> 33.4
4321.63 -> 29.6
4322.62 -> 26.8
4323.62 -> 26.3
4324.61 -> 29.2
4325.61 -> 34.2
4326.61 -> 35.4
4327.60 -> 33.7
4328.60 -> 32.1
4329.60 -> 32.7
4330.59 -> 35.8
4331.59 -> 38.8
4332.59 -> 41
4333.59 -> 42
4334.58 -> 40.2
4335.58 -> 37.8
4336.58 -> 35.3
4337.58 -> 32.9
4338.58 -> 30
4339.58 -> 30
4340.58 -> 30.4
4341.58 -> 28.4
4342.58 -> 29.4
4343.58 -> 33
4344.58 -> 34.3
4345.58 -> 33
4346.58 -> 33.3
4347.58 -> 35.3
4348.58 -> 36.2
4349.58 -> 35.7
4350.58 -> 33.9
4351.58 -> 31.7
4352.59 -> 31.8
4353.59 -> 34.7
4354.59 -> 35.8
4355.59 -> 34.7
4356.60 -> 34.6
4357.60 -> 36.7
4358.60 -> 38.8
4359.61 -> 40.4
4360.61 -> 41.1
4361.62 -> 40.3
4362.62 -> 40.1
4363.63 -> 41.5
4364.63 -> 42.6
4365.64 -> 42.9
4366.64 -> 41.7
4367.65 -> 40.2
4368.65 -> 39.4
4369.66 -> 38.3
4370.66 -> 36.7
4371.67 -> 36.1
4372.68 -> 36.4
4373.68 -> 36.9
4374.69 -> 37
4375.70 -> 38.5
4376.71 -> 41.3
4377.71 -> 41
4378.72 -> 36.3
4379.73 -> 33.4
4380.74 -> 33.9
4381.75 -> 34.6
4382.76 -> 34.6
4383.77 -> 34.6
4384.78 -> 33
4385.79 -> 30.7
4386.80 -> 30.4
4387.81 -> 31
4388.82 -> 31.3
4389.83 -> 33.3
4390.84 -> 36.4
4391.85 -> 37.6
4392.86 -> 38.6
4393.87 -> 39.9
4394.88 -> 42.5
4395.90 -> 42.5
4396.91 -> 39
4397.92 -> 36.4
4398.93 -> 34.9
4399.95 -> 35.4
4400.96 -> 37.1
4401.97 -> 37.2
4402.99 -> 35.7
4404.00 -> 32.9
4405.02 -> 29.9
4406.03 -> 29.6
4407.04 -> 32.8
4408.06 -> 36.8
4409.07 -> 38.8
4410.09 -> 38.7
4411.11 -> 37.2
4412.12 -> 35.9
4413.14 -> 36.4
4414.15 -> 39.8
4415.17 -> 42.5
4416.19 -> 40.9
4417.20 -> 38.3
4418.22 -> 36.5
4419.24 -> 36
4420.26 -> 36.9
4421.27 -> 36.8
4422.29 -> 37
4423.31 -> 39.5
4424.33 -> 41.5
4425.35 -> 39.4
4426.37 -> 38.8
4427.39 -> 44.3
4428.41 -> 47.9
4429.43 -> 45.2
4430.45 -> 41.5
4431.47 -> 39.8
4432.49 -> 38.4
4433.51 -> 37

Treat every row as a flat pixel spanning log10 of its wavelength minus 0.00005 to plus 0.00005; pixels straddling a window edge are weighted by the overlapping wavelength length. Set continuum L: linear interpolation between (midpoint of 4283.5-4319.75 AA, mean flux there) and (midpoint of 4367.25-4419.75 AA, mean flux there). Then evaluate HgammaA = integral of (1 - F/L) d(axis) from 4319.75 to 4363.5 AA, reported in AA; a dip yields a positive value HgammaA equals -4.6 AA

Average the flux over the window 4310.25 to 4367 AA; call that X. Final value 34.7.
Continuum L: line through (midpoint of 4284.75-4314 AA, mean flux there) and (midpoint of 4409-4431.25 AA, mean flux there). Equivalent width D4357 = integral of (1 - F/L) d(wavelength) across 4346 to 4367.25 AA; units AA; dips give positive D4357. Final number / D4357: -3.5 AA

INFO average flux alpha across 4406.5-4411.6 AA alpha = 36.8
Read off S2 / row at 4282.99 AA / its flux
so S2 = 27.9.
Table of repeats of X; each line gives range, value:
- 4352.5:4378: 38.5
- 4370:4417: 36.3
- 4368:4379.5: 37.9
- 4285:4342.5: 29.7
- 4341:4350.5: 33.2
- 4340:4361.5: 34.5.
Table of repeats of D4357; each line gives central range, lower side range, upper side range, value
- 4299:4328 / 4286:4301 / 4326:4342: 2.4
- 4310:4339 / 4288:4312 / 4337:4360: -4.3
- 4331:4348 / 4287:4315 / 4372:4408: -2.7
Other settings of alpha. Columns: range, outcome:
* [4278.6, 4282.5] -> 31.7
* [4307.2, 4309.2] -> 21.6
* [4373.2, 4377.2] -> 38.4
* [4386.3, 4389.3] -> 30.9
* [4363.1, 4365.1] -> 42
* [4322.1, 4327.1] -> 30.4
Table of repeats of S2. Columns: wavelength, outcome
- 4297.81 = 20.2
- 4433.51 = 37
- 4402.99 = 35.7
